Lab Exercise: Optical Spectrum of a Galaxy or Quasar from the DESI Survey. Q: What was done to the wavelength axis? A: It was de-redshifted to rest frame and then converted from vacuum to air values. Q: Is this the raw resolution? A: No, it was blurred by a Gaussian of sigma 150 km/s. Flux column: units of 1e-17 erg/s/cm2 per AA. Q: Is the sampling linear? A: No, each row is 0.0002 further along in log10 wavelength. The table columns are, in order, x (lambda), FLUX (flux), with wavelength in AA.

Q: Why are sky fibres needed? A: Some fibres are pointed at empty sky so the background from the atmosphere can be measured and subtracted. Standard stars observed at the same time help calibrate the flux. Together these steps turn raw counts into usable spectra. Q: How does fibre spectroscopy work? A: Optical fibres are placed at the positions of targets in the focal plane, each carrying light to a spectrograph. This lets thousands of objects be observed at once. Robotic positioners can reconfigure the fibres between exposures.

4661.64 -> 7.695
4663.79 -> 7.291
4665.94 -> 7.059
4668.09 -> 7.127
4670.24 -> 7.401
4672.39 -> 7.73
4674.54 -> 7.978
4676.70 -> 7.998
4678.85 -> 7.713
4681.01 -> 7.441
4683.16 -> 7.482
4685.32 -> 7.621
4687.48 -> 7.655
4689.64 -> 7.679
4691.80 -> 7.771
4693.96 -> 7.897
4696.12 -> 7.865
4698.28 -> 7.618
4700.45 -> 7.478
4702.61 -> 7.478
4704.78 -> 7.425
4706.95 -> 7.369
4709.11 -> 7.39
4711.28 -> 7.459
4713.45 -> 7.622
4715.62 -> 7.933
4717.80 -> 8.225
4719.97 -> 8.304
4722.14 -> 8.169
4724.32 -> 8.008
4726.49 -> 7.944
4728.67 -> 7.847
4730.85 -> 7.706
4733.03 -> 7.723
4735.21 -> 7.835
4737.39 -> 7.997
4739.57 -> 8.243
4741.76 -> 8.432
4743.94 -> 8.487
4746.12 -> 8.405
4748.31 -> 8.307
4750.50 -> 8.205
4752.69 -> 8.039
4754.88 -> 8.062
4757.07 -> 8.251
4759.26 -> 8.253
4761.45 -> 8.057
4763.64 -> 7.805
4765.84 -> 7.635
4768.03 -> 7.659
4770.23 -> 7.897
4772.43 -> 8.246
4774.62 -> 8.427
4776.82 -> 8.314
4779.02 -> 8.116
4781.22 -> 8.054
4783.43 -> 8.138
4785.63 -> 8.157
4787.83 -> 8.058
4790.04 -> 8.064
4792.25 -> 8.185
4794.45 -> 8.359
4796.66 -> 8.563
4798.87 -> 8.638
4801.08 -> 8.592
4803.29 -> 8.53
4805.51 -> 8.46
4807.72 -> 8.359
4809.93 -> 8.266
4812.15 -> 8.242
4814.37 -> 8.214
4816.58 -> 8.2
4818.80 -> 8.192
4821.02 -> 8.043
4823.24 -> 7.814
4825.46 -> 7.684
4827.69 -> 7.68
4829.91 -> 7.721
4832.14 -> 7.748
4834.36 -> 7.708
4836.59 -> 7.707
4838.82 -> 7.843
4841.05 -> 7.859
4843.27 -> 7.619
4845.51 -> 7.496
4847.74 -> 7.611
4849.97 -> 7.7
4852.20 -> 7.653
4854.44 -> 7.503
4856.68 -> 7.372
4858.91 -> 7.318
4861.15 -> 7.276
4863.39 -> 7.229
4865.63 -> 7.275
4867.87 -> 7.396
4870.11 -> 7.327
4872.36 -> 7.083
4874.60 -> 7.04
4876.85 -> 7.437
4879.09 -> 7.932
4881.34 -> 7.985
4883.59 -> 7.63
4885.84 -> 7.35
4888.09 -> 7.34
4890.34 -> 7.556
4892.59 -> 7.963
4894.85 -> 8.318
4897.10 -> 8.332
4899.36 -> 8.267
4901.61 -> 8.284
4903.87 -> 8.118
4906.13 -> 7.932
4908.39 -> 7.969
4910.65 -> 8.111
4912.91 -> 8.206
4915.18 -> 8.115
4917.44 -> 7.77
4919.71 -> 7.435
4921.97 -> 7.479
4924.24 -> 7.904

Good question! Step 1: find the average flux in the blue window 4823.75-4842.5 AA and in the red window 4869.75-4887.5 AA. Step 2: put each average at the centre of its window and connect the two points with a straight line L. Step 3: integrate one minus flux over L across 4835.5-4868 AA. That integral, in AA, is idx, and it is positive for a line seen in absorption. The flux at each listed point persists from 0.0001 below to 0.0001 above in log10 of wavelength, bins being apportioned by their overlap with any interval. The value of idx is 0.5 AA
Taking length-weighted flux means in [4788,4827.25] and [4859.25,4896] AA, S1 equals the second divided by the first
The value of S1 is 0.9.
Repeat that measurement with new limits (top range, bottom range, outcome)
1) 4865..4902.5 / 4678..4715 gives 1.01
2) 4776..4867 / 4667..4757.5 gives 1.01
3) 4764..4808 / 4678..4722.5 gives 1.07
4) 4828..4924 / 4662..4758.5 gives 0.98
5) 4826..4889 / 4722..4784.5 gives 0.93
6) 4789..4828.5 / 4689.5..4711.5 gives 1.08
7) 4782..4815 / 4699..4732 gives 1.07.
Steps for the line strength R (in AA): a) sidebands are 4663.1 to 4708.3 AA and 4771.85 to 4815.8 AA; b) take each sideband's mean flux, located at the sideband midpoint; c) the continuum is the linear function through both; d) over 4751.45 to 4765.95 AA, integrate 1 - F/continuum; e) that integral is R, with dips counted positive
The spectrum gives 0.0 AA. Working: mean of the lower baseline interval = 7.58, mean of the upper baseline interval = 8.3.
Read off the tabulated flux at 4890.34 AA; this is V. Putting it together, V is 7.556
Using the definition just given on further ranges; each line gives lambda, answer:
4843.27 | 7.619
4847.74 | 7.611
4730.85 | 7.706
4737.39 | 7.997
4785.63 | 8.157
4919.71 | 7.435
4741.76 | 8.432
